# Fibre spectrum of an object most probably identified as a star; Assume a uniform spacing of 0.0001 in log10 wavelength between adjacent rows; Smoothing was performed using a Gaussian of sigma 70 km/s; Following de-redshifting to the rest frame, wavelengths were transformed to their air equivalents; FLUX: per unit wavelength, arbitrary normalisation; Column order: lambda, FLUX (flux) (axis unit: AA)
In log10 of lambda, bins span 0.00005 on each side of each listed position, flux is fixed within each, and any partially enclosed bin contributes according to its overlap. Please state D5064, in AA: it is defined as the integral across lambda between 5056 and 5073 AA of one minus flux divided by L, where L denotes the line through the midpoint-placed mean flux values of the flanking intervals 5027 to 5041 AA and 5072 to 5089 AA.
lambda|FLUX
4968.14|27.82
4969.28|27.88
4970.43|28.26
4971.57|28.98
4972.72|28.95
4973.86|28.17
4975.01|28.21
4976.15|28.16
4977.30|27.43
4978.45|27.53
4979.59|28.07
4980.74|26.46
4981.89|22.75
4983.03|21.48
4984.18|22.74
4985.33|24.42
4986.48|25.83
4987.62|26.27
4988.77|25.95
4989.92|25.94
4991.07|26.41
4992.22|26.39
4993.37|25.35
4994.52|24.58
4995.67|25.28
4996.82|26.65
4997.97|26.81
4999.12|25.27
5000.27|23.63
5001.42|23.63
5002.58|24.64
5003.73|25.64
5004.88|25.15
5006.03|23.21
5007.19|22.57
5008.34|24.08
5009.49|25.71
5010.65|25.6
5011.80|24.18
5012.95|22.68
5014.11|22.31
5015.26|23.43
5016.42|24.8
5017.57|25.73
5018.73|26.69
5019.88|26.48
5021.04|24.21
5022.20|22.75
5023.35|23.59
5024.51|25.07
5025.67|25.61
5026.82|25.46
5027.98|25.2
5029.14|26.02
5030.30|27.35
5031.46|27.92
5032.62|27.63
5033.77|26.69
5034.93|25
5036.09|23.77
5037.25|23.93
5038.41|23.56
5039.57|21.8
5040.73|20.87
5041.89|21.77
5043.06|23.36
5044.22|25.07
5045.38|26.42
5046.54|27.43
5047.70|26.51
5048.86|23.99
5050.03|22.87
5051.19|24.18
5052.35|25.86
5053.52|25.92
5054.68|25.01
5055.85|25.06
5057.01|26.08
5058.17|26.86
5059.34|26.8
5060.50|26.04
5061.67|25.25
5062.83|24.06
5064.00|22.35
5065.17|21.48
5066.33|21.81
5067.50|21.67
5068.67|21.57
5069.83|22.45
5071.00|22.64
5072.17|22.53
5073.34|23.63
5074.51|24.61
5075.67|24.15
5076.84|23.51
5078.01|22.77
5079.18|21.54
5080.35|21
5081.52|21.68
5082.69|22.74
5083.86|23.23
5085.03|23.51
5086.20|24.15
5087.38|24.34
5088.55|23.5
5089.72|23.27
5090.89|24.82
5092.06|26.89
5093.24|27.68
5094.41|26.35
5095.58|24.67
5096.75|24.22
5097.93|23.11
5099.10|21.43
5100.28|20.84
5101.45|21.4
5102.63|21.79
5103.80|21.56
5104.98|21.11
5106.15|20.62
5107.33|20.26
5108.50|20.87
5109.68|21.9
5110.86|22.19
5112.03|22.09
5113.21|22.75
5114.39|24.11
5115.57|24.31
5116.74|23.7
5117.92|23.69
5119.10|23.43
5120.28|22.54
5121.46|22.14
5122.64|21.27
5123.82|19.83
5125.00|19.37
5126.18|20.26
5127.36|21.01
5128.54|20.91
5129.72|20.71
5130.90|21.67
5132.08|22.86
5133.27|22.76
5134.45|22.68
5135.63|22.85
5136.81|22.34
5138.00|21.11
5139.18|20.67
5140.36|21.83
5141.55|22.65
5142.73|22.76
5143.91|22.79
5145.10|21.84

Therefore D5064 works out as 0.1 AA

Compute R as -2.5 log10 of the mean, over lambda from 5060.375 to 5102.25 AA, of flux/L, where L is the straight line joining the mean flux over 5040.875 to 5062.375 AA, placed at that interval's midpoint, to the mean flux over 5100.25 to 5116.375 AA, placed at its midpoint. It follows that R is 0.01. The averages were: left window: 25.2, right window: 21.9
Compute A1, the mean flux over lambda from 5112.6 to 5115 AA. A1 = 23.4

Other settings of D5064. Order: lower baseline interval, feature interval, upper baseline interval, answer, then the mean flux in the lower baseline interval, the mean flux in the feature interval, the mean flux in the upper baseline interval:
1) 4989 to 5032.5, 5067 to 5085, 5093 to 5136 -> 0.5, 25.1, 22.7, 22.3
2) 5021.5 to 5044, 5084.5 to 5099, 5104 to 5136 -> -1.2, 24.6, 24.6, 21.9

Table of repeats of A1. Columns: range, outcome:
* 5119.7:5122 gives 22.3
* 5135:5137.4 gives 22.6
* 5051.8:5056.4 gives 25.4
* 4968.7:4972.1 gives 28.4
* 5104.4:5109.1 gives 20.7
